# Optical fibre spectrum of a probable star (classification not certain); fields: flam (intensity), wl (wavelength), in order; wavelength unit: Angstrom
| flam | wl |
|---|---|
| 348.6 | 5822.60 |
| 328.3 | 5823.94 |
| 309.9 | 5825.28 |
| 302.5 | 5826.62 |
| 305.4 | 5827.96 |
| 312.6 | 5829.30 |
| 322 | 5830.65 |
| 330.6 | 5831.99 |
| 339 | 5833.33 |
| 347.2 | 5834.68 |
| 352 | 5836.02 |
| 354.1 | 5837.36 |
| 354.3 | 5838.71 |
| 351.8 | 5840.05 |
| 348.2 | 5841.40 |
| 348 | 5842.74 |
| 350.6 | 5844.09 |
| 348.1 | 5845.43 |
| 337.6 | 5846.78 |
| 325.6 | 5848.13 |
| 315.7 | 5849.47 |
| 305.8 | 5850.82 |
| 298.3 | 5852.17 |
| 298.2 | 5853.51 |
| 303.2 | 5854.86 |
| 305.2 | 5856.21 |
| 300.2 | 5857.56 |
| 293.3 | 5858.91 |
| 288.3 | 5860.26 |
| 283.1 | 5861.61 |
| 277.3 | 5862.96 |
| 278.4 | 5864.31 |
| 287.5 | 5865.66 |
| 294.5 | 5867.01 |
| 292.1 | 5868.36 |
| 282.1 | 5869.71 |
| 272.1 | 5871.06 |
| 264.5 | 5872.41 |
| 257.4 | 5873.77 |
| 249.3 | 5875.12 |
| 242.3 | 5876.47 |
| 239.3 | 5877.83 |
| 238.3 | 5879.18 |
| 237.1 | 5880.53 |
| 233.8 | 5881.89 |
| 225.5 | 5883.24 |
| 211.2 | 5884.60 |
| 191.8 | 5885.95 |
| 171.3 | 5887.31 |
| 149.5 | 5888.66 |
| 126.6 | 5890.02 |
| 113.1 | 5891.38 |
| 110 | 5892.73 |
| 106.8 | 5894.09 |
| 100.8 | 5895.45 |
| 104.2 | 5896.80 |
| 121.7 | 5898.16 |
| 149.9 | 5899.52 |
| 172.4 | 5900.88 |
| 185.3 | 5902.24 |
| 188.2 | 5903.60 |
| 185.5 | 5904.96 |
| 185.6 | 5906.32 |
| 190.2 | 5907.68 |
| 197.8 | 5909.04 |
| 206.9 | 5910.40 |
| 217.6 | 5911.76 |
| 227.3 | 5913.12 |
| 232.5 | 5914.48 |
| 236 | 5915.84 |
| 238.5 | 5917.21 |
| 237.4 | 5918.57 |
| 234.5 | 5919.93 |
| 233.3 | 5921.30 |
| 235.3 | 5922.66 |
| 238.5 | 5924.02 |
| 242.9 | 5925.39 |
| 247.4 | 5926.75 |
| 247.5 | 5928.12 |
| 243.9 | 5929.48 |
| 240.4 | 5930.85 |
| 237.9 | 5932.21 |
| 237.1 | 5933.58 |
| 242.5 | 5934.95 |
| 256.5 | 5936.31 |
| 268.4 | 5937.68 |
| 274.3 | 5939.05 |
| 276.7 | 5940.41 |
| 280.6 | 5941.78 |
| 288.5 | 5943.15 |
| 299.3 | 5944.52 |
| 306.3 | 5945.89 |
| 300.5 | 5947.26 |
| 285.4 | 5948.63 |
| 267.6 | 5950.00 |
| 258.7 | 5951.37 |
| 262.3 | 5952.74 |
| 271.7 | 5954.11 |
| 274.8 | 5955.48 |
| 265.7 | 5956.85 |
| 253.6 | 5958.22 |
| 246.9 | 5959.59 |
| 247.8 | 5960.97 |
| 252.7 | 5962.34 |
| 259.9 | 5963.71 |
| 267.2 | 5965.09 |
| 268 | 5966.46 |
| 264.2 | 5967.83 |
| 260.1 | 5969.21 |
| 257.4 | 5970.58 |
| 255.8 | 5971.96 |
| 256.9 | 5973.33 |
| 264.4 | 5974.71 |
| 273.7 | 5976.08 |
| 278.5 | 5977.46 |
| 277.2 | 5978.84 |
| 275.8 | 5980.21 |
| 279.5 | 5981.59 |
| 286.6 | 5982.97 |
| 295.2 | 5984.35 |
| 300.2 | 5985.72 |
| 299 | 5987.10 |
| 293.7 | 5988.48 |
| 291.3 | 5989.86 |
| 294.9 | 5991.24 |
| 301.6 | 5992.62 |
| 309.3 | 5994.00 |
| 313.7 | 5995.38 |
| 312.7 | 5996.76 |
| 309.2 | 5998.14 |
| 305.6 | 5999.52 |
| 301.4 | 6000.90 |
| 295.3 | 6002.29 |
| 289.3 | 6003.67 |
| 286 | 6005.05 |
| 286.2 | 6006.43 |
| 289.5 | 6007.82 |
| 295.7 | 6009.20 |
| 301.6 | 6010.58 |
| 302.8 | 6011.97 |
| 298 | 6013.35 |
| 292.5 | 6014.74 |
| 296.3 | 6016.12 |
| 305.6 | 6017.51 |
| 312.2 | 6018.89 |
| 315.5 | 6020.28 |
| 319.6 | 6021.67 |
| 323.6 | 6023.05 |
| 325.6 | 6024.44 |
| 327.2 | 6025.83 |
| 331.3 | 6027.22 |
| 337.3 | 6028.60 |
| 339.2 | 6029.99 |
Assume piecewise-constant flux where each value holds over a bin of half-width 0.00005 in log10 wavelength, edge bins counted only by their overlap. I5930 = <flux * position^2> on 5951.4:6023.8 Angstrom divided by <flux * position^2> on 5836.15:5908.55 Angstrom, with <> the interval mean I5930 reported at 1.21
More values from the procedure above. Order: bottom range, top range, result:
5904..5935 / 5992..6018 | 1.36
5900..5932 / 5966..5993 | 1.29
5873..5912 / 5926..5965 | 1.47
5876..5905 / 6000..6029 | 1.86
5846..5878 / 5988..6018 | 1.09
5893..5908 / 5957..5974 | 1.74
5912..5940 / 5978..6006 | 1.25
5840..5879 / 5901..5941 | 0.79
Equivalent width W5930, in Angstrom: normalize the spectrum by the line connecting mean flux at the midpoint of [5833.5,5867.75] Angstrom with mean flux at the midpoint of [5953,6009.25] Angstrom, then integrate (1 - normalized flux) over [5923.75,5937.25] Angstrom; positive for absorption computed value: 2.33 Angstrom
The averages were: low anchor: 318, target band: 244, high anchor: 280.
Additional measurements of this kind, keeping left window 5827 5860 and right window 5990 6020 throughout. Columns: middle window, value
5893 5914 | 9.8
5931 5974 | 6.0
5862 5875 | 1.8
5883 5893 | 4.9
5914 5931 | 4.0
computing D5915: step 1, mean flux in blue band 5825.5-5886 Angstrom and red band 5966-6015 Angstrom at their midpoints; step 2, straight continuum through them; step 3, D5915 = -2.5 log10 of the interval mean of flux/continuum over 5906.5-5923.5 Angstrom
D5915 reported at 0.30 mag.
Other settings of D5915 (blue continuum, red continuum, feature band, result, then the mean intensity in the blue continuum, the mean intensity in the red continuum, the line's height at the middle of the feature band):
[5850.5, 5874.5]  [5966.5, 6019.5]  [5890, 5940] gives 0.37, 287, 289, 288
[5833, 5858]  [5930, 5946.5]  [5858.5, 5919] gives 0.38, 331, 267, 301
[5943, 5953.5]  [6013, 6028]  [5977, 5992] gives 0.04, 283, 314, 299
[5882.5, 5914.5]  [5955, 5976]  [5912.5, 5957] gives -0.18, 169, 260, 218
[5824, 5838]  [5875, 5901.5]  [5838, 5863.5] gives -0.16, 328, 173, 274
